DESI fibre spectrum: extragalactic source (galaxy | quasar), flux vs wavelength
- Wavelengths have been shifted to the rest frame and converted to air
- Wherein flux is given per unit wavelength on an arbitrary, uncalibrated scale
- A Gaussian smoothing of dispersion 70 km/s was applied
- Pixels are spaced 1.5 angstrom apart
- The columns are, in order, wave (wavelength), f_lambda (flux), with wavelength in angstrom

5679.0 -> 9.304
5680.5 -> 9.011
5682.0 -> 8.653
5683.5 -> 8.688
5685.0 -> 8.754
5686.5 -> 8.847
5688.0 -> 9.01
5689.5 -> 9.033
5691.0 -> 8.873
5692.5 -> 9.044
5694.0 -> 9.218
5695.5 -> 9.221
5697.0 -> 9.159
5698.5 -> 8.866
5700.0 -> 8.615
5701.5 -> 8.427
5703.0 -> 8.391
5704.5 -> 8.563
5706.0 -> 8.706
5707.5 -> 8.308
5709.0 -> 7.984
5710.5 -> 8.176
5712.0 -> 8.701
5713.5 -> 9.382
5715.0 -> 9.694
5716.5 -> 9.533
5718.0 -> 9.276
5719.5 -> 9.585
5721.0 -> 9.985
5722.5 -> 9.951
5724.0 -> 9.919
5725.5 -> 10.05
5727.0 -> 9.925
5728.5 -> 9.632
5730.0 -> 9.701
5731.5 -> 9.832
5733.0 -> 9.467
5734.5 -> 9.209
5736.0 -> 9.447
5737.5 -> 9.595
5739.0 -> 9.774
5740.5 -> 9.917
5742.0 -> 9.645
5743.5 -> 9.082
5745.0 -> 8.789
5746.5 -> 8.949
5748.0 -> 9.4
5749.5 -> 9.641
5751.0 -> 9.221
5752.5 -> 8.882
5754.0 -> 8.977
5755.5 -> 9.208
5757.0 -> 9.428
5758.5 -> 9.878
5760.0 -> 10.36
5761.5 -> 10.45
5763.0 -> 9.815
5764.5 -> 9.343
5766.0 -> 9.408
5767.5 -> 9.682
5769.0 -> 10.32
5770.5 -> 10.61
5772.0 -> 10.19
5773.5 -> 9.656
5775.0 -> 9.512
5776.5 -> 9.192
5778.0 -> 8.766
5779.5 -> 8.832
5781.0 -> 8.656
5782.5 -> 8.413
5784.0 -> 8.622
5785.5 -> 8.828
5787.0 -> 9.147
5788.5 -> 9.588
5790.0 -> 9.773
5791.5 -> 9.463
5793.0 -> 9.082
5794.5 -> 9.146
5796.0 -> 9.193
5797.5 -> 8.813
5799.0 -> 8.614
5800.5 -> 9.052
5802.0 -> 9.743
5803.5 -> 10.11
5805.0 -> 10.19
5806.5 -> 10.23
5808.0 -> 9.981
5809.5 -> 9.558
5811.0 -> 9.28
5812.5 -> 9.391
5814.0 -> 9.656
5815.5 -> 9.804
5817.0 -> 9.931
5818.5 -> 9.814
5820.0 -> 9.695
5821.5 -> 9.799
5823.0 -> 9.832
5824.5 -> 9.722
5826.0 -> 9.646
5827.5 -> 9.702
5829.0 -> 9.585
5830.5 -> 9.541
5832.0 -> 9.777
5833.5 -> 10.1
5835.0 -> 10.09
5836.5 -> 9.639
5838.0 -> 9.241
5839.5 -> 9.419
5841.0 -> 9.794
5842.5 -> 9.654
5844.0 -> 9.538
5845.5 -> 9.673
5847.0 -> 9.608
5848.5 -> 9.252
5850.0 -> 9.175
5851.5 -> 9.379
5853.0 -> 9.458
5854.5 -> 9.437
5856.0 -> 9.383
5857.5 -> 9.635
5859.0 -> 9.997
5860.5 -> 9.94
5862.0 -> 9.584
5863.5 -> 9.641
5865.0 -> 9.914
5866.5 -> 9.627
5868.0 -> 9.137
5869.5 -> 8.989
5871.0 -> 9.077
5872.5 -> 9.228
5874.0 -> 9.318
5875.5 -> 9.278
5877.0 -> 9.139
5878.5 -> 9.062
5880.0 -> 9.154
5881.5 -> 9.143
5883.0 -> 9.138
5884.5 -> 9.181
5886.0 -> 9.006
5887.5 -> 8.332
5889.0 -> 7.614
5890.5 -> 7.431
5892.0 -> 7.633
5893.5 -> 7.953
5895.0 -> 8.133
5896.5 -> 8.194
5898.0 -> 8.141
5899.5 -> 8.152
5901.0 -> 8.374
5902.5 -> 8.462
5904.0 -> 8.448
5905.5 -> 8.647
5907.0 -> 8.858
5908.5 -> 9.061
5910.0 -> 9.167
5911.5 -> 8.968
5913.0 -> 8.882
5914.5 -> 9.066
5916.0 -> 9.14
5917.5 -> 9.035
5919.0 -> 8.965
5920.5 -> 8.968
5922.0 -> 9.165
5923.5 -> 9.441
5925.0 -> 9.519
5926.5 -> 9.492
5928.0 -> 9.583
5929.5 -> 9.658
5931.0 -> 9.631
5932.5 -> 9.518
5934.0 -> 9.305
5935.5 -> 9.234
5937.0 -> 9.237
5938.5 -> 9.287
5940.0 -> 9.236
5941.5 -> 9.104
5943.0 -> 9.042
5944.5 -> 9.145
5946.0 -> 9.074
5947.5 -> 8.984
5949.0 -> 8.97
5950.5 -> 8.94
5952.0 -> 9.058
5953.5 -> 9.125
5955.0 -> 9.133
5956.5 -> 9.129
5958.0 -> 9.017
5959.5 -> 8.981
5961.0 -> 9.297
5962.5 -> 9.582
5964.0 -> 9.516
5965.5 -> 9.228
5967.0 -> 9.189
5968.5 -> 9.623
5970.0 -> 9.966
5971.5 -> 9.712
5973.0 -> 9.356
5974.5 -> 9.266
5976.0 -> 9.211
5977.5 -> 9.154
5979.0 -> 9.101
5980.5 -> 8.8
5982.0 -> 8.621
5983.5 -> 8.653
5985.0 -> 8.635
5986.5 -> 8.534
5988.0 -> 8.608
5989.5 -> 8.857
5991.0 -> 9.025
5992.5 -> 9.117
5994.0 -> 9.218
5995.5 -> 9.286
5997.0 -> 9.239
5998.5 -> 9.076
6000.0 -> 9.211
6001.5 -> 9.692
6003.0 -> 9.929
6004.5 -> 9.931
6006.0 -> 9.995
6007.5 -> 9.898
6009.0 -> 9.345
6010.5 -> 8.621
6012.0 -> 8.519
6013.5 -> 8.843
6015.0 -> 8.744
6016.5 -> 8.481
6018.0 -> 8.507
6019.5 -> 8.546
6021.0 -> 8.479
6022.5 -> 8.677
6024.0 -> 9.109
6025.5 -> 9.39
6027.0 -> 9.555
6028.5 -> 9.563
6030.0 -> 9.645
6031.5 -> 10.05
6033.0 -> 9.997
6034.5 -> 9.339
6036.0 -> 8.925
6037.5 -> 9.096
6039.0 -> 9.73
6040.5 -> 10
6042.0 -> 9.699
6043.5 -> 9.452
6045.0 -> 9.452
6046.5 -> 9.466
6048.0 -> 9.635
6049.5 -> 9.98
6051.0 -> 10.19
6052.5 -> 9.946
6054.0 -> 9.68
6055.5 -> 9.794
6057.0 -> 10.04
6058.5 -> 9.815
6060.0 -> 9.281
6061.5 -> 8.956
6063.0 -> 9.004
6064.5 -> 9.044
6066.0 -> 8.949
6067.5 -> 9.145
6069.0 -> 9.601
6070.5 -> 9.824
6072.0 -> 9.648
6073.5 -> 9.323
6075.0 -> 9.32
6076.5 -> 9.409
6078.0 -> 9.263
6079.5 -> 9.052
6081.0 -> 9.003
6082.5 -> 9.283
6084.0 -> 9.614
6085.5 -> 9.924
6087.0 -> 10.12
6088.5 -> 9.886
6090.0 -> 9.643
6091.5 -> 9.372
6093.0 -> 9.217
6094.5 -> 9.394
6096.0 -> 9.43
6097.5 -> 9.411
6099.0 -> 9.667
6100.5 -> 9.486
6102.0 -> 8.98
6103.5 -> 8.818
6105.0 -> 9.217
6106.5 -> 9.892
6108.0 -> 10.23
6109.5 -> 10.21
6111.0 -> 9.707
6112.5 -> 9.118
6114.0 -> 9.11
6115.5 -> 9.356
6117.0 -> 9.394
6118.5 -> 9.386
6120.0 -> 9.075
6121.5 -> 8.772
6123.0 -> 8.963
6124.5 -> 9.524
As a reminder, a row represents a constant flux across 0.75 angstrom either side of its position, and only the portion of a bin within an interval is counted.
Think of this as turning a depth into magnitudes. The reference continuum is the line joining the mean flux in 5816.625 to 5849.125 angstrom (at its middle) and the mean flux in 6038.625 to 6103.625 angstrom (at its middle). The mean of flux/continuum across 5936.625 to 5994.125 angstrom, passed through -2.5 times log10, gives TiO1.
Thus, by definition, 0.05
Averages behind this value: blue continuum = 9.68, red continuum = 9.5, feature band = 9.12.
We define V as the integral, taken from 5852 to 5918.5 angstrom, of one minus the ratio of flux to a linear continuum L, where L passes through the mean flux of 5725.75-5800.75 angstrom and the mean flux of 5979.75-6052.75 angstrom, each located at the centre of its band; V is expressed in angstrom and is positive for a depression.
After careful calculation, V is 2.8 angstrom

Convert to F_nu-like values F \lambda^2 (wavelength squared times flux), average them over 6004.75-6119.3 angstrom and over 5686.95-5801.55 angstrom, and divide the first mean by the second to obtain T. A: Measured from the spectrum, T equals 1.1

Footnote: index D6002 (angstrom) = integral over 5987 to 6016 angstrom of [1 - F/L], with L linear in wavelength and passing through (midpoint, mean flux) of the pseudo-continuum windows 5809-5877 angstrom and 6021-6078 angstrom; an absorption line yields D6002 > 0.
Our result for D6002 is 0.9 angstrom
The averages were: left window 9.57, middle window 9.21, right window 9.49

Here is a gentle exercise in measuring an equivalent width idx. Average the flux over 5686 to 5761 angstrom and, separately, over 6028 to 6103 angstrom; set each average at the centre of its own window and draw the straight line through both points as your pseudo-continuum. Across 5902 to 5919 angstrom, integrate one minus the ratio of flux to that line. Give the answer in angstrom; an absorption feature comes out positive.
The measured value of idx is 0.9 angstrom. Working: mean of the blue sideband 9.25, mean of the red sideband 9.51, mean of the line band 8.89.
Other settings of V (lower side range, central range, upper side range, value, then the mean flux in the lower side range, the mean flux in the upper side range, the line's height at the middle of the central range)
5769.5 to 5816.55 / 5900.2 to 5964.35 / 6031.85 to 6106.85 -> 2.2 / 9.4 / 9.49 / 9.44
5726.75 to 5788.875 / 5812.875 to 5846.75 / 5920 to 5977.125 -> -1.2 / 9.45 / 9.29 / 9.39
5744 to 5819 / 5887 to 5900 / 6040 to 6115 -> 2.1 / 9.45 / 9.51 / 9.47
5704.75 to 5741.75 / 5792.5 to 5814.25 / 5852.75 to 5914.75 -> -0.7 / 9.4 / 8.92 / 9.16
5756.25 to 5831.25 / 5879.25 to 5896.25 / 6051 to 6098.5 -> 2.0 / 9.54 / 9.48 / 9.52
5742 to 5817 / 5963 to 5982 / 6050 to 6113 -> 0.3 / 9.43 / 9.5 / 9.48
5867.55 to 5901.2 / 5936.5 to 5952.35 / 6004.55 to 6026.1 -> -0.5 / 8.64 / 8.97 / 8.79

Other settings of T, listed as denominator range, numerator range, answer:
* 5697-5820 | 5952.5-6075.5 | 1.08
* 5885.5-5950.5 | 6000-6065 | 1.10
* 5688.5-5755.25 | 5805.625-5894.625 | 1.06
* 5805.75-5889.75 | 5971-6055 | 1.03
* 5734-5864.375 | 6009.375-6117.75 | 1.08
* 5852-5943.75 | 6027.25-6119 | 1.12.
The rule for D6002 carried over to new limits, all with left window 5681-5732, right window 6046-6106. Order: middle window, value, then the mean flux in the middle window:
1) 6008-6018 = 0.68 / 8.77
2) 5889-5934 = 2.44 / 8.8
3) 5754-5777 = -1.56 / 9.78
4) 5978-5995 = 0.98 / 8.84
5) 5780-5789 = 0.32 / 8.85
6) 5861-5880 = -0.13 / 9.33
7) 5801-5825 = -1.51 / 9.79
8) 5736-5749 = -0.37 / 9.4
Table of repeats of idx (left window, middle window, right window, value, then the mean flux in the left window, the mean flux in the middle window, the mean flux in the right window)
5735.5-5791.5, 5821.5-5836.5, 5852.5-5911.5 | -1.0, 9.43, 9.77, 8.92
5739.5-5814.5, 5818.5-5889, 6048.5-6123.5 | -0.1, 9.43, 9.45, 9.46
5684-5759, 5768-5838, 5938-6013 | -2.4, 9.21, 9.53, 9.18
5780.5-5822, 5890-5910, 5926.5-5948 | 2.2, 9.42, 8.31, 9.3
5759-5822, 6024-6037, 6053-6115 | -0.1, 9.52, 9.52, 9.46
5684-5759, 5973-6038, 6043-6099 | 2.2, 9.21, 9.13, 9.5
